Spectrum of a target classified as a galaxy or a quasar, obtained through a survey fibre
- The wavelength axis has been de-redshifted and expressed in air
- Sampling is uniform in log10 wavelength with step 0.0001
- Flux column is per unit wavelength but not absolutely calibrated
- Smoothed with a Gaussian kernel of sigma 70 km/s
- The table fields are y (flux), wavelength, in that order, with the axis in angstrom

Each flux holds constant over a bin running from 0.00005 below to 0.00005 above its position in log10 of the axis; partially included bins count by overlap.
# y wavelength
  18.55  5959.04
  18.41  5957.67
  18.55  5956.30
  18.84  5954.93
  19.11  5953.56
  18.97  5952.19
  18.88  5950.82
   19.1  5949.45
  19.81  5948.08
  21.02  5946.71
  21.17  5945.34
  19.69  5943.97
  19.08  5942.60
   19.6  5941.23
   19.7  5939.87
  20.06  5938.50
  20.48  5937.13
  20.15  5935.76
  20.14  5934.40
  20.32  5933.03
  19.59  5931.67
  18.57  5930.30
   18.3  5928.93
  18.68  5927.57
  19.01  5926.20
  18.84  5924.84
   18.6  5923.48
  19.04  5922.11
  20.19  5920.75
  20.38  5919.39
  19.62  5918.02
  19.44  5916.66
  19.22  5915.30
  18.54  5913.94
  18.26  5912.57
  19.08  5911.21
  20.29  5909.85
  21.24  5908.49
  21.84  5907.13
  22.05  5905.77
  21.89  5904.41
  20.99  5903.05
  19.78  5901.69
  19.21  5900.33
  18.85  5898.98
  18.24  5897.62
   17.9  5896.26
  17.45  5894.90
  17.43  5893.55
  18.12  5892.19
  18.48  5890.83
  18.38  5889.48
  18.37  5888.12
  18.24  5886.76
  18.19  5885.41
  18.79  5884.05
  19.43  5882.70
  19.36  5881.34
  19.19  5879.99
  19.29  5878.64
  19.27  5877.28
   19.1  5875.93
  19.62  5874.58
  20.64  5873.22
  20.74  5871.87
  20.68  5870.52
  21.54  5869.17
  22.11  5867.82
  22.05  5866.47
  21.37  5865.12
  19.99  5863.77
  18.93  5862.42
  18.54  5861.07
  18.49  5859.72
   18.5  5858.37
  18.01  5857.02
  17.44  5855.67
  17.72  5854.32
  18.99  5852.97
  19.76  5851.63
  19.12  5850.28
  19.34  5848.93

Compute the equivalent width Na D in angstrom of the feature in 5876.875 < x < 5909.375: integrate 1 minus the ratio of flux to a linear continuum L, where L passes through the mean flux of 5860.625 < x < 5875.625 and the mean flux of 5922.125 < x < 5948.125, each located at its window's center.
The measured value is 1.5 angstrom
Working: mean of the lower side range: 20.6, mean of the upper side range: 19.6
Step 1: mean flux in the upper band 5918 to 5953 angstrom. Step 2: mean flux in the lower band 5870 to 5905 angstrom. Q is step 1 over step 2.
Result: 1.02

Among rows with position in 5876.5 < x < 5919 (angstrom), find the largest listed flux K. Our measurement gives 22.05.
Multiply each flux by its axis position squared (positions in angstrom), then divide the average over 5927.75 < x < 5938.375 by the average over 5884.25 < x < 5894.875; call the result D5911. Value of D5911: 1.10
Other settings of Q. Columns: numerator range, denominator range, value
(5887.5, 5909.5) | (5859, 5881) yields 0.97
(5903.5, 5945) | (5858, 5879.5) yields 0.98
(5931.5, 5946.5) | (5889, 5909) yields 1.03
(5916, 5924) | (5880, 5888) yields 1.04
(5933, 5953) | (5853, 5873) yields 1.01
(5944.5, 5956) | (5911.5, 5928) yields 1.02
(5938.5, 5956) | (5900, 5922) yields 0.97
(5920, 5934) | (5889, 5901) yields 1.05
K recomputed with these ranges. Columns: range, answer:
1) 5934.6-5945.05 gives 20.48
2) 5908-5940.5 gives 21.24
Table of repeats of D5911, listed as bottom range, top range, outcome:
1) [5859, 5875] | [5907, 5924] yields 0.98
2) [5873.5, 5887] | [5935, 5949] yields 1.07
